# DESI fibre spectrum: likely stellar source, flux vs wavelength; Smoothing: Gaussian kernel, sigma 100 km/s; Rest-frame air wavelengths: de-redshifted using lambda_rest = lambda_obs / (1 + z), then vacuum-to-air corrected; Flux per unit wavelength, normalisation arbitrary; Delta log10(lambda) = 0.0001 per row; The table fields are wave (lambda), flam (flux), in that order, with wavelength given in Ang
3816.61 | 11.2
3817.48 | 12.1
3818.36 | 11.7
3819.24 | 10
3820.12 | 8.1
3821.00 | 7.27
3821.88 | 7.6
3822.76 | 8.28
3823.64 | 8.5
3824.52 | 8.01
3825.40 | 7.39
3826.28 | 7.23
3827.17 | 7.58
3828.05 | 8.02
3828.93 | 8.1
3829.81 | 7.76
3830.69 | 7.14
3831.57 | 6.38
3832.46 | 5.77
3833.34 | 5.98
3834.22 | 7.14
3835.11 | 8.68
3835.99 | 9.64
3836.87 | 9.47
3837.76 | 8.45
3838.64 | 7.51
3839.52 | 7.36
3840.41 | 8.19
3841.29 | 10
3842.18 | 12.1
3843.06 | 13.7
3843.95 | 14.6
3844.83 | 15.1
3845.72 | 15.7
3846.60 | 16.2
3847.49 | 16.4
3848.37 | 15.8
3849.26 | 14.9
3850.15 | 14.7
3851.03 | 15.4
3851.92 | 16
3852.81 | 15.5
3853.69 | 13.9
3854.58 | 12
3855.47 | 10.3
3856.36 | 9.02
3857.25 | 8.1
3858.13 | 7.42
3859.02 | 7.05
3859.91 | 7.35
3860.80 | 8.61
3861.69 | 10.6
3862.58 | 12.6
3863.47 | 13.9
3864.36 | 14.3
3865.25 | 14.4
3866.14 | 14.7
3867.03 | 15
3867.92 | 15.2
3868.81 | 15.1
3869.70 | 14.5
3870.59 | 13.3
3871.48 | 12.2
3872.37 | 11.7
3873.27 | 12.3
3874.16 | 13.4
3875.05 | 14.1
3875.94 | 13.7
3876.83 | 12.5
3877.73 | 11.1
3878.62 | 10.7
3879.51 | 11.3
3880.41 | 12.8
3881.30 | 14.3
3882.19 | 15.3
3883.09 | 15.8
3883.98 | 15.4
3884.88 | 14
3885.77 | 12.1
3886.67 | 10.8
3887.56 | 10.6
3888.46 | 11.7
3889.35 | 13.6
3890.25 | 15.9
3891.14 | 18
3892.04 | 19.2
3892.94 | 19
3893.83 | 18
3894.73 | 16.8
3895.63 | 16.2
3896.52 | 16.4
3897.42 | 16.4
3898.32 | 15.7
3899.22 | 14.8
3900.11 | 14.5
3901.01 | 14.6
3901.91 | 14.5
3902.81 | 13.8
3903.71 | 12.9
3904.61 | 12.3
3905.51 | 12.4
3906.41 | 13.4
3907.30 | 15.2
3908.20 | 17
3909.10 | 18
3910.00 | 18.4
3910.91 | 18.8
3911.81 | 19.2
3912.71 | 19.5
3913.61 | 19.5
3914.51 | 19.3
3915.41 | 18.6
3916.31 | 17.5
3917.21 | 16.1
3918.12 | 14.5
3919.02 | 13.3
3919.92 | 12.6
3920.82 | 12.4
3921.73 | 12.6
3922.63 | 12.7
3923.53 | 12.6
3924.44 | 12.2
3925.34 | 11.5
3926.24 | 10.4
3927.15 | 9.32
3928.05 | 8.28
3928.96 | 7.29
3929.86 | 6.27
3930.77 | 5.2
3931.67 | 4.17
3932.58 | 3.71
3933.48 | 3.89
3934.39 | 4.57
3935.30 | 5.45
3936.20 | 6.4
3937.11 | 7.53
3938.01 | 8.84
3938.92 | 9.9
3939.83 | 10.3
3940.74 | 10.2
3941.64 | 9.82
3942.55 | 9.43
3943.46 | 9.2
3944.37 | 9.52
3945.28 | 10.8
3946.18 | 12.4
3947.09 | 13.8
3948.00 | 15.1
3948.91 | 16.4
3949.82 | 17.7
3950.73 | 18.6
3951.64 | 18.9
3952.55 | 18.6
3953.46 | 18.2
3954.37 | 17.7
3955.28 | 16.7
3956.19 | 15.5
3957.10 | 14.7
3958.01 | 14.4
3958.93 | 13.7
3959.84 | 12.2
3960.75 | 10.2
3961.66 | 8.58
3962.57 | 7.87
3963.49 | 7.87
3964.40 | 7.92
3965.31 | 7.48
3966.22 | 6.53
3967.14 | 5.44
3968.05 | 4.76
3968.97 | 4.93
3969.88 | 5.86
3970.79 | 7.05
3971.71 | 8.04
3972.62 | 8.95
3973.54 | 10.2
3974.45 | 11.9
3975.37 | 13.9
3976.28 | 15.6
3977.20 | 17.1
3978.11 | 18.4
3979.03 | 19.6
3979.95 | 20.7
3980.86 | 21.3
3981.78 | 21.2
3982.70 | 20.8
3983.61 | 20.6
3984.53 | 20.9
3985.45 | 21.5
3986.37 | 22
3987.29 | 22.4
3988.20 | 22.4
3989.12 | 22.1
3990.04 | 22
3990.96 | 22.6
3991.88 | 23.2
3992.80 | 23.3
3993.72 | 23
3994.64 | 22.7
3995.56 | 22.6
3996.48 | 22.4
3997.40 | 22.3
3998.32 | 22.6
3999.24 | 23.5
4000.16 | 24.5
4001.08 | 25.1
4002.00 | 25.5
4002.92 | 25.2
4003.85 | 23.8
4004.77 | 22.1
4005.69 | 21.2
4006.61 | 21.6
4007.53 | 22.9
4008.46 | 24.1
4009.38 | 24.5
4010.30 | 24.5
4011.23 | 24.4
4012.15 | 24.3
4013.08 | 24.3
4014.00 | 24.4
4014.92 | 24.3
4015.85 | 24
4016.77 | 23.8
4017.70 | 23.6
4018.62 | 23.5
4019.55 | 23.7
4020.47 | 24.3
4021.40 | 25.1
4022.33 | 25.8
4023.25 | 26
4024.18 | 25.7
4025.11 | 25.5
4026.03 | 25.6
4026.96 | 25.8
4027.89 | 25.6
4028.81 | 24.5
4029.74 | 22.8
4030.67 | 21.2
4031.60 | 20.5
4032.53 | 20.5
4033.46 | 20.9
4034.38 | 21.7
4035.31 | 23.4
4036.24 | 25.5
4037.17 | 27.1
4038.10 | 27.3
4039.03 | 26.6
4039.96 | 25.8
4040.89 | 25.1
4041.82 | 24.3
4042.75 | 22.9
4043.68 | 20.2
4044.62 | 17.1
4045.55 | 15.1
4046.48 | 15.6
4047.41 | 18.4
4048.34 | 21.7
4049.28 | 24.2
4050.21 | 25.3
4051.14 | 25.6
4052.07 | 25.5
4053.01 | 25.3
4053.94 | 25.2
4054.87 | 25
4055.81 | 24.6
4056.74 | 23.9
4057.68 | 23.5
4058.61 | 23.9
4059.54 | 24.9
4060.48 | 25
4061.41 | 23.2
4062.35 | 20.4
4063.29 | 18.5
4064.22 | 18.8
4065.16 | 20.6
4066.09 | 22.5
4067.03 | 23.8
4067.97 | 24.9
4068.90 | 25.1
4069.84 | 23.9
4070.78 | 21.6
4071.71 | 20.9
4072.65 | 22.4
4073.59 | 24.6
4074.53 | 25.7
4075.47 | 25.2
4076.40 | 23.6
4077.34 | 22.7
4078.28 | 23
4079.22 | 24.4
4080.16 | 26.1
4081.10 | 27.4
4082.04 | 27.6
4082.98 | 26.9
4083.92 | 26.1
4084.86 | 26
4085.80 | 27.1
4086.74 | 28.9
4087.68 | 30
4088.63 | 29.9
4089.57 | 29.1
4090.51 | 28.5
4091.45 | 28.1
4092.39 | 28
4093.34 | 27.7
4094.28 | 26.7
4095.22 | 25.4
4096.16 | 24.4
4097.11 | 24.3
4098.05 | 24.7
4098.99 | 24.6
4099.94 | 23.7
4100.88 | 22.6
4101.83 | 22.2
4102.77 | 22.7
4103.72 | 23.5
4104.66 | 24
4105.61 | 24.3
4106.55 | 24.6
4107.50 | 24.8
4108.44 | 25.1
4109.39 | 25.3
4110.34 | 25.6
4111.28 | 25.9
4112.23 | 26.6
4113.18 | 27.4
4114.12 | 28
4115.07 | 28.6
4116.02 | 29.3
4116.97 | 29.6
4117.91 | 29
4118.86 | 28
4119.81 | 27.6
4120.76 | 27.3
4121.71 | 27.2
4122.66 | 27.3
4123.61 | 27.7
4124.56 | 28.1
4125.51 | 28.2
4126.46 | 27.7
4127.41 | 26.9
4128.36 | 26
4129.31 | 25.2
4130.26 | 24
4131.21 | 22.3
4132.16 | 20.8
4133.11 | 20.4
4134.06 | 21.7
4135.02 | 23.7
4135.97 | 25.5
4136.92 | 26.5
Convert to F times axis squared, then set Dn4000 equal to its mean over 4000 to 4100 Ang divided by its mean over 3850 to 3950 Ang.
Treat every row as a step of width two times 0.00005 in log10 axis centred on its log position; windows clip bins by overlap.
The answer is 2.03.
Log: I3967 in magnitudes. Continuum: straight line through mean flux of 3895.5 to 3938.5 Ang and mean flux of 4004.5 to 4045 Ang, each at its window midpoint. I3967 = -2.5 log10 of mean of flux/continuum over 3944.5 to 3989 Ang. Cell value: 0.24 mag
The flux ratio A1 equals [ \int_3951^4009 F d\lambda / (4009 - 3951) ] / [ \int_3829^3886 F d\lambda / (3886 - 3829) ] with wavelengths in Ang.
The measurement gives 1.45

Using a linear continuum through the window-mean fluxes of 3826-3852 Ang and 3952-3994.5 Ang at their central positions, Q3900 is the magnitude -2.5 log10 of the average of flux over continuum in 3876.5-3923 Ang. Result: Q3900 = -0.18 mag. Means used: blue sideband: 10.7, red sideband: 15.3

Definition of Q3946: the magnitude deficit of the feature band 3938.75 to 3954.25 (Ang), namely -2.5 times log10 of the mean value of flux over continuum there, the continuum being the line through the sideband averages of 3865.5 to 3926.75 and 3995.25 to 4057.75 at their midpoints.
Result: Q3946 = 0.312 mag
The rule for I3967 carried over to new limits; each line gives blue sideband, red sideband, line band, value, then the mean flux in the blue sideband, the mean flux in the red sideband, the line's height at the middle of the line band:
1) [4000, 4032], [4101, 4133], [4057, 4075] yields 0.10 mag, 24.1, 26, 25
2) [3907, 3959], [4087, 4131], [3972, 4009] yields -0.20 mag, 12.8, 26.4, 17.3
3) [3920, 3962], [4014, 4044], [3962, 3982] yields 0.38 mag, 11.3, 24.2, 15.8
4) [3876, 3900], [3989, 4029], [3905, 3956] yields 0.36 mag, 14.5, 23.9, 17.8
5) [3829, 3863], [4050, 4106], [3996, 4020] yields -0.16 mag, 10.8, 24.7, 20.5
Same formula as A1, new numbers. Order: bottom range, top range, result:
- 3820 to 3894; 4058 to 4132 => 2.16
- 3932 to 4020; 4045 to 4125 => 1.50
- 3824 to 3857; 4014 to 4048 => 2.18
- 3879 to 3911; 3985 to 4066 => 1.56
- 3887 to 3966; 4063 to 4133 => 1.96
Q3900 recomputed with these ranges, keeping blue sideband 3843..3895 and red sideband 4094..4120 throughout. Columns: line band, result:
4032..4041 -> -0.107 mag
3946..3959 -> 0.093 mag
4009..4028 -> -0.169 mag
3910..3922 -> -0.047 mag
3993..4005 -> -0.168 mag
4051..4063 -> -0.050 mag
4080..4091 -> -0.137 mag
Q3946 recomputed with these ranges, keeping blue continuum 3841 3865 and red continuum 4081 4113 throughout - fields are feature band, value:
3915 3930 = 0.307 mag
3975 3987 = 0.003 mag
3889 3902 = -0.093 mag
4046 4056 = 0.009 mag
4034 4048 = 0.022 mag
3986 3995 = -0.123 mag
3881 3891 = 0.057 mag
